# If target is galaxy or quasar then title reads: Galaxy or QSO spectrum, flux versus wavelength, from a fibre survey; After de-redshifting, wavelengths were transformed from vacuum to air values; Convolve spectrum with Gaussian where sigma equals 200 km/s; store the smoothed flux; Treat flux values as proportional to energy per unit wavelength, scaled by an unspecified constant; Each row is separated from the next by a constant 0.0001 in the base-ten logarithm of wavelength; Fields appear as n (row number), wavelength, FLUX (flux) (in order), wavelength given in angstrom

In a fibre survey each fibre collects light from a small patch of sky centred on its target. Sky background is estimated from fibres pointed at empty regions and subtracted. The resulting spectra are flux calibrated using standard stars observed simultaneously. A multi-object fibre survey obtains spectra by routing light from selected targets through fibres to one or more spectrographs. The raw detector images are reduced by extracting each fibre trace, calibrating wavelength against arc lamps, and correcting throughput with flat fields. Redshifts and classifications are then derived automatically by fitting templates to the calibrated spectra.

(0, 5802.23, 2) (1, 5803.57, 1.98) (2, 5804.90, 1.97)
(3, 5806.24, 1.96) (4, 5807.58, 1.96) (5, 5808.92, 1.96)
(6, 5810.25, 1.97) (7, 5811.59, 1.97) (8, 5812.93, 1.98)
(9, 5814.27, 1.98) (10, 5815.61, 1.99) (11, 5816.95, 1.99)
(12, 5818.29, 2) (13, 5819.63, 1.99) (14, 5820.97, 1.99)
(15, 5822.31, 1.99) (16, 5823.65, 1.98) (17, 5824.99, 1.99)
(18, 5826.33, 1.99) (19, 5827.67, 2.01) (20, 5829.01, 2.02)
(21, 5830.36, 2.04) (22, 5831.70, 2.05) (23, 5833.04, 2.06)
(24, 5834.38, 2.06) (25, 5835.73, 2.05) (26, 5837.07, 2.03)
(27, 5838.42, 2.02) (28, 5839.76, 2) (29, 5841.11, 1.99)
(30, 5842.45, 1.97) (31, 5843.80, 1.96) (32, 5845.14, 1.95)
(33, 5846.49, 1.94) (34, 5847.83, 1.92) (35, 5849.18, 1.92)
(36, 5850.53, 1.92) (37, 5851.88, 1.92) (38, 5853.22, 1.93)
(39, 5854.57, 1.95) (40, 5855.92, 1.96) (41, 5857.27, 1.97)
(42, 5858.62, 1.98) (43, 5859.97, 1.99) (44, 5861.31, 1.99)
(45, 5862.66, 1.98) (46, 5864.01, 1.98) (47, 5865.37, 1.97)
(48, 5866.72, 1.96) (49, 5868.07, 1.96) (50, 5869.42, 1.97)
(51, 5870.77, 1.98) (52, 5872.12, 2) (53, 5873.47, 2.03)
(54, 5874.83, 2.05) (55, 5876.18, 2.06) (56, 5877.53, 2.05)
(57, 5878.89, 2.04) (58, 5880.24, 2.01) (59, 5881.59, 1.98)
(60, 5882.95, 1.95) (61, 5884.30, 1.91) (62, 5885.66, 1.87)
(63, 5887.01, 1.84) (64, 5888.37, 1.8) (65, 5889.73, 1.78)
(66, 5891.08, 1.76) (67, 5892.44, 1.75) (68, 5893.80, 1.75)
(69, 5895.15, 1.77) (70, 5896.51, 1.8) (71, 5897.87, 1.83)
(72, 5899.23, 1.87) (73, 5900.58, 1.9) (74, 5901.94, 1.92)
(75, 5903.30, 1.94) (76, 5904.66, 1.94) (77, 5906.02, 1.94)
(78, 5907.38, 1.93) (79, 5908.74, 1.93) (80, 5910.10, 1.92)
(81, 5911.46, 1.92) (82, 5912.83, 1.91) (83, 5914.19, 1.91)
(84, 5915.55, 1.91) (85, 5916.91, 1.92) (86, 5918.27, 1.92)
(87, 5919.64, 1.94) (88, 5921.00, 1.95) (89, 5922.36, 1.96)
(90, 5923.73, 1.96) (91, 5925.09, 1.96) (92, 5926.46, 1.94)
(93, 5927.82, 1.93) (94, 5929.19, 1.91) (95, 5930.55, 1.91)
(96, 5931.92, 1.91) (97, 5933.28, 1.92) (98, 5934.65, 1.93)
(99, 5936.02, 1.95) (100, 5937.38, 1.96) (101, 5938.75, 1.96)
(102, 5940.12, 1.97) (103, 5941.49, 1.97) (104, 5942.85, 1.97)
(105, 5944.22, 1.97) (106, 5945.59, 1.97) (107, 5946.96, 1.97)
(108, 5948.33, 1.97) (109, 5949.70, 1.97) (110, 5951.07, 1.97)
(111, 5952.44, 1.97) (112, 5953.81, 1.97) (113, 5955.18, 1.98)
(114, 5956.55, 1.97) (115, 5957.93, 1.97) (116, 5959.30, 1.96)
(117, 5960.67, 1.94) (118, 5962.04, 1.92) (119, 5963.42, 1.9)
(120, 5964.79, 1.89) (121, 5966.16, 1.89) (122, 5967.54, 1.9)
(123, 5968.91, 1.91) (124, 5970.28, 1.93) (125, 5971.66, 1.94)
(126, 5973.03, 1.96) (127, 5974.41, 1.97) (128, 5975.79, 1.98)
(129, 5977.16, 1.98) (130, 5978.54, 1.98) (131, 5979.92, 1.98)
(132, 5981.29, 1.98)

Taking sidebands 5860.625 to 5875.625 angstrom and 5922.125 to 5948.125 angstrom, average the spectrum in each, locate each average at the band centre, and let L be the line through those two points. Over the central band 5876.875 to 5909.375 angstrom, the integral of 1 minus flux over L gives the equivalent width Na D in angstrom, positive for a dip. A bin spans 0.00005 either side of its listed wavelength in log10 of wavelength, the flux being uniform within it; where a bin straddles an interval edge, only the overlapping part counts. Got 1.5 angstrom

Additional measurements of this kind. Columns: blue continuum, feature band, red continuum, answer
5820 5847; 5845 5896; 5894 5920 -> 0.44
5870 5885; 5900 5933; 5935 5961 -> 0.92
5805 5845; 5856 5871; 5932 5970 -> 0.06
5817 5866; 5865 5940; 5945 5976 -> 1.63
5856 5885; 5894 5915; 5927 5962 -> 0.87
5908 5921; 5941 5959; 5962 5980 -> -0.37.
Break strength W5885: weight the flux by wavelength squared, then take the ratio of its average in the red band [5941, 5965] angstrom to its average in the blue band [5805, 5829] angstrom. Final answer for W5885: 1.03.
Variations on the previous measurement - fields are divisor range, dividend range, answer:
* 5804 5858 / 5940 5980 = 1.03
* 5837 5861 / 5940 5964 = 1.04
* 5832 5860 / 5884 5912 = 0.96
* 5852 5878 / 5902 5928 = 0.99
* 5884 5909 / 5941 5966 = 1.08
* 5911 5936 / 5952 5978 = 1.02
